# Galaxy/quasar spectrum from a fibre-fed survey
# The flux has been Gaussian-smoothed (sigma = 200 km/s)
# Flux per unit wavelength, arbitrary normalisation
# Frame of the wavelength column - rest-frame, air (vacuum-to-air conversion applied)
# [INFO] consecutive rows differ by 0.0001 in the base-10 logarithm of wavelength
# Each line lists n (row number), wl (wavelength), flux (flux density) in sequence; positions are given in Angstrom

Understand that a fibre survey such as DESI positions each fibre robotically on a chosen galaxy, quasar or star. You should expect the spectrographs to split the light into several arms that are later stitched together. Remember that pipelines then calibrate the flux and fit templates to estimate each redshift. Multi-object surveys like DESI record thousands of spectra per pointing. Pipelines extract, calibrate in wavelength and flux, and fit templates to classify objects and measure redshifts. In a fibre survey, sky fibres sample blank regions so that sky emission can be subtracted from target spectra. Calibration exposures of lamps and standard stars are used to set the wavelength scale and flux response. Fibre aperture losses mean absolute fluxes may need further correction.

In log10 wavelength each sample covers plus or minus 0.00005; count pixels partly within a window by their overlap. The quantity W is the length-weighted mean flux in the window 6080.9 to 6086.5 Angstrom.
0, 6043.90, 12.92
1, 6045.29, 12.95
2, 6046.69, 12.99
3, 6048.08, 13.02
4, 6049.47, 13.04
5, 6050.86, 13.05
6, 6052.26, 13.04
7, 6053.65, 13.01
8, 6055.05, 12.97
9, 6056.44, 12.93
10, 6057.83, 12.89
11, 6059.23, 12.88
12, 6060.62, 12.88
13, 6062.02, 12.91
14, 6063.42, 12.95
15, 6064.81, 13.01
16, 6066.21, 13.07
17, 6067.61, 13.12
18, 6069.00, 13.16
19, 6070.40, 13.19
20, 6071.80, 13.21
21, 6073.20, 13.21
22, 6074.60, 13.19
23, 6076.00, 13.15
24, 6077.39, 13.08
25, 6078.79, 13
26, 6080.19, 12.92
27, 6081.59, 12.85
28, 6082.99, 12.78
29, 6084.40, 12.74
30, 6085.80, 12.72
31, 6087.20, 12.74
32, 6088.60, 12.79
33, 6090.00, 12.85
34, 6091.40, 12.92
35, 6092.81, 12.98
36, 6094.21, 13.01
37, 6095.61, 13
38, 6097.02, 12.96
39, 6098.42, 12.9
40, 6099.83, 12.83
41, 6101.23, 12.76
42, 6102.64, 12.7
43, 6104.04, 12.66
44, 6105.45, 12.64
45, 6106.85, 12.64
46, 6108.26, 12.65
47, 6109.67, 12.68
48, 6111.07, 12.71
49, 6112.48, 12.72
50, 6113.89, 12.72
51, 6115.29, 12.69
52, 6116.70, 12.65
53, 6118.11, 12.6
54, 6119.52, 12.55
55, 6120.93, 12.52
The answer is 12.8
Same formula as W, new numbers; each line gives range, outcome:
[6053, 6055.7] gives 13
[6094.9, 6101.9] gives 12.9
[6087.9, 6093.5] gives 12.9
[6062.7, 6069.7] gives 13.1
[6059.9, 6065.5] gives 12.9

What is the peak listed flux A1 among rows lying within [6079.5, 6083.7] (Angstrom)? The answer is 12.92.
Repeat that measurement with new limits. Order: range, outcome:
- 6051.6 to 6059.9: 13.04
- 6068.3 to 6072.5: 13.21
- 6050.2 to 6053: 13.05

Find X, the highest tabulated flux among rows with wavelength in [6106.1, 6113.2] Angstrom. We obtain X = 12.72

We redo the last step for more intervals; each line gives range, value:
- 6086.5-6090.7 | 12.85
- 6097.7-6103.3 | 12.9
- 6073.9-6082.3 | 13.19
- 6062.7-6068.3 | 13.12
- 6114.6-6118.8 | 12.69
